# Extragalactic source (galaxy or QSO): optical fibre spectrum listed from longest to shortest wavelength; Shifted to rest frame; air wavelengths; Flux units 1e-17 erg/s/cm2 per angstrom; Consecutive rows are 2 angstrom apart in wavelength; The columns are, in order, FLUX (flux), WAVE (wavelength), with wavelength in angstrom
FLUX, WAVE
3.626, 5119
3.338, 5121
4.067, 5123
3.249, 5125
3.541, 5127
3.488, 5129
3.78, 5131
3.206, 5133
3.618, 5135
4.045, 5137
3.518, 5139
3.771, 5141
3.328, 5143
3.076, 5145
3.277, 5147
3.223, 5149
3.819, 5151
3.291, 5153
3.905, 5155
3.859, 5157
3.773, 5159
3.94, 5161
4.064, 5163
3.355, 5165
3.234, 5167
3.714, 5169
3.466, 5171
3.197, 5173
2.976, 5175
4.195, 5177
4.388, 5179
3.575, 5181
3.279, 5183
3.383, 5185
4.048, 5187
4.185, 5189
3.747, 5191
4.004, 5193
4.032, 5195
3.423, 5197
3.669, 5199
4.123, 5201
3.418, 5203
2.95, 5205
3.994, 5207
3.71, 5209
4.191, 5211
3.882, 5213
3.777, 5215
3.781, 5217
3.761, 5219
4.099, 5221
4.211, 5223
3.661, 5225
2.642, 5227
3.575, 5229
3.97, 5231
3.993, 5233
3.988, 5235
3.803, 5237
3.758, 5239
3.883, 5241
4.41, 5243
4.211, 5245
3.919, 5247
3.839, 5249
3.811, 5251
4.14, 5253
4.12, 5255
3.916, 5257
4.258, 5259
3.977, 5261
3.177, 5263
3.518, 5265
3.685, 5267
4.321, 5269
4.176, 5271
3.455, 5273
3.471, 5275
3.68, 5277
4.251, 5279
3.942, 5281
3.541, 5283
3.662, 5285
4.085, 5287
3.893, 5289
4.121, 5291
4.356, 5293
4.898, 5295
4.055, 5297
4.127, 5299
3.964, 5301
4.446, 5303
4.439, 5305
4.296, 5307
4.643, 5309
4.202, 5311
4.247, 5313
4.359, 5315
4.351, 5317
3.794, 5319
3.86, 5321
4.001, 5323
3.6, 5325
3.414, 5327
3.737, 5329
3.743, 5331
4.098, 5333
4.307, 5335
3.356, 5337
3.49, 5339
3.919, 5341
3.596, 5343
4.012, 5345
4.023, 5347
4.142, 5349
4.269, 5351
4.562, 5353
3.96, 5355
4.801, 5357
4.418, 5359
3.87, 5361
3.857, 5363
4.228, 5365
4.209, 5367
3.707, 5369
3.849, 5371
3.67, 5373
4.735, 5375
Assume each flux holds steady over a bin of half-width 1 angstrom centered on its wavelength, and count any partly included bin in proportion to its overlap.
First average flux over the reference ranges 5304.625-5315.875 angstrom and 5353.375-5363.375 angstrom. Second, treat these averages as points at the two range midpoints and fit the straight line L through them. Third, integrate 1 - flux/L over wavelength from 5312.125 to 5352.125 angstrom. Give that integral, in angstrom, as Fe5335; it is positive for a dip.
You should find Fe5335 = 3.55 angstrom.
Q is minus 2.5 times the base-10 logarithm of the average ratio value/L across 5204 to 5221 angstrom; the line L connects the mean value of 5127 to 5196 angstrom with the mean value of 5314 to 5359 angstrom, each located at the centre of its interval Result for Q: -0.01 mag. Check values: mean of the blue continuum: 3.64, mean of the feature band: 3.78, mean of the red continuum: 3.98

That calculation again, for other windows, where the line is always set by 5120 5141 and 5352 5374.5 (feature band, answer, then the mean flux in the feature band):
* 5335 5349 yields 0.07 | 3.8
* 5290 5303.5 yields -0.08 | 4.27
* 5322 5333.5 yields 0.08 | 3.75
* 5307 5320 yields -0.07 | 4.27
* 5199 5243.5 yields 0.00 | 3.79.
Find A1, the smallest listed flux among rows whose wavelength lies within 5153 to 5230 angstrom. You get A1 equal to 2.642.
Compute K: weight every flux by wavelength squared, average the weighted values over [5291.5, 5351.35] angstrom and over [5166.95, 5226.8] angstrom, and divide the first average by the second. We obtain 1.1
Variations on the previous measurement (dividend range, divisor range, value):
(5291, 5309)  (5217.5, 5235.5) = 1.18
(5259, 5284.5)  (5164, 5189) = 1.09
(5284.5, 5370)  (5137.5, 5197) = 1.19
